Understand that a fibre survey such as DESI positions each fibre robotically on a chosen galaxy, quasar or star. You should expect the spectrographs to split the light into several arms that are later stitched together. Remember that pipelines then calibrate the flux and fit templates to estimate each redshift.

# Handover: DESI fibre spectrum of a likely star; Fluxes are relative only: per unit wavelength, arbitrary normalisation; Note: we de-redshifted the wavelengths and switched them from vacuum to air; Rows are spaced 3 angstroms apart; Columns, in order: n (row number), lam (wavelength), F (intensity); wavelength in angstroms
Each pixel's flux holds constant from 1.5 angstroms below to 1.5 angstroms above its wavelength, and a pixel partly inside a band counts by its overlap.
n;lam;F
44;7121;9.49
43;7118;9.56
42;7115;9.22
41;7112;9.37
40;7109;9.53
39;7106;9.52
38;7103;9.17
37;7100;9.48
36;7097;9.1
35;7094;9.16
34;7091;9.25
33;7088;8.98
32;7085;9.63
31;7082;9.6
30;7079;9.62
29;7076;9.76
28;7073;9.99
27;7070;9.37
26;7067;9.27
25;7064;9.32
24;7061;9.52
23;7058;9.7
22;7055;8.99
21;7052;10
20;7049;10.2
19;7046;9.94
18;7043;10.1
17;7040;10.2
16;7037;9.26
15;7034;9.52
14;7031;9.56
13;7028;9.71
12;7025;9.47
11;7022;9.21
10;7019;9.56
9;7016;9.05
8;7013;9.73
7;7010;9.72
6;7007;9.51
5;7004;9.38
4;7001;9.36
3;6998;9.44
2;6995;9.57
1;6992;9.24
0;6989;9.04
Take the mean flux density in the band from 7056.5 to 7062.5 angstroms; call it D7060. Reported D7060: 9.61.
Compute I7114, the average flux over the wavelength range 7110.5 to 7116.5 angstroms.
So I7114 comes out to 9.29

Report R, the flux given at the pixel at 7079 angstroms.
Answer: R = 9.62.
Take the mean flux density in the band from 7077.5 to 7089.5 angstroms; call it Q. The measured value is 9.46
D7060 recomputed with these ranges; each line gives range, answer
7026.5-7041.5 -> 9.65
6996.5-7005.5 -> 9.39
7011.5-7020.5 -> 9.45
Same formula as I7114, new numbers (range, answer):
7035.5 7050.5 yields 9.94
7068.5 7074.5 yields 9.68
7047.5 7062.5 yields 9.68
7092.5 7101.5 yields 9.25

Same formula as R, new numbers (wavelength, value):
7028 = 9.71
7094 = 9.16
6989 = 9.04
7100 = 9.48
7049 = 10.2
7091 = 9.25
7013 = 9.73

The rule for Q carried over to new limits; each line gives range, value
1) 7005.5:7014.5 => 9.65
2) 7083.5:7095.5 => 9.26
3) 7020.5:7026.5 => 9.34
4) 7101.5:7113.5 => 9.4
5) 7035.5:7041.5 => 9.73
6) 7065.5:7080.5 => 9.6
